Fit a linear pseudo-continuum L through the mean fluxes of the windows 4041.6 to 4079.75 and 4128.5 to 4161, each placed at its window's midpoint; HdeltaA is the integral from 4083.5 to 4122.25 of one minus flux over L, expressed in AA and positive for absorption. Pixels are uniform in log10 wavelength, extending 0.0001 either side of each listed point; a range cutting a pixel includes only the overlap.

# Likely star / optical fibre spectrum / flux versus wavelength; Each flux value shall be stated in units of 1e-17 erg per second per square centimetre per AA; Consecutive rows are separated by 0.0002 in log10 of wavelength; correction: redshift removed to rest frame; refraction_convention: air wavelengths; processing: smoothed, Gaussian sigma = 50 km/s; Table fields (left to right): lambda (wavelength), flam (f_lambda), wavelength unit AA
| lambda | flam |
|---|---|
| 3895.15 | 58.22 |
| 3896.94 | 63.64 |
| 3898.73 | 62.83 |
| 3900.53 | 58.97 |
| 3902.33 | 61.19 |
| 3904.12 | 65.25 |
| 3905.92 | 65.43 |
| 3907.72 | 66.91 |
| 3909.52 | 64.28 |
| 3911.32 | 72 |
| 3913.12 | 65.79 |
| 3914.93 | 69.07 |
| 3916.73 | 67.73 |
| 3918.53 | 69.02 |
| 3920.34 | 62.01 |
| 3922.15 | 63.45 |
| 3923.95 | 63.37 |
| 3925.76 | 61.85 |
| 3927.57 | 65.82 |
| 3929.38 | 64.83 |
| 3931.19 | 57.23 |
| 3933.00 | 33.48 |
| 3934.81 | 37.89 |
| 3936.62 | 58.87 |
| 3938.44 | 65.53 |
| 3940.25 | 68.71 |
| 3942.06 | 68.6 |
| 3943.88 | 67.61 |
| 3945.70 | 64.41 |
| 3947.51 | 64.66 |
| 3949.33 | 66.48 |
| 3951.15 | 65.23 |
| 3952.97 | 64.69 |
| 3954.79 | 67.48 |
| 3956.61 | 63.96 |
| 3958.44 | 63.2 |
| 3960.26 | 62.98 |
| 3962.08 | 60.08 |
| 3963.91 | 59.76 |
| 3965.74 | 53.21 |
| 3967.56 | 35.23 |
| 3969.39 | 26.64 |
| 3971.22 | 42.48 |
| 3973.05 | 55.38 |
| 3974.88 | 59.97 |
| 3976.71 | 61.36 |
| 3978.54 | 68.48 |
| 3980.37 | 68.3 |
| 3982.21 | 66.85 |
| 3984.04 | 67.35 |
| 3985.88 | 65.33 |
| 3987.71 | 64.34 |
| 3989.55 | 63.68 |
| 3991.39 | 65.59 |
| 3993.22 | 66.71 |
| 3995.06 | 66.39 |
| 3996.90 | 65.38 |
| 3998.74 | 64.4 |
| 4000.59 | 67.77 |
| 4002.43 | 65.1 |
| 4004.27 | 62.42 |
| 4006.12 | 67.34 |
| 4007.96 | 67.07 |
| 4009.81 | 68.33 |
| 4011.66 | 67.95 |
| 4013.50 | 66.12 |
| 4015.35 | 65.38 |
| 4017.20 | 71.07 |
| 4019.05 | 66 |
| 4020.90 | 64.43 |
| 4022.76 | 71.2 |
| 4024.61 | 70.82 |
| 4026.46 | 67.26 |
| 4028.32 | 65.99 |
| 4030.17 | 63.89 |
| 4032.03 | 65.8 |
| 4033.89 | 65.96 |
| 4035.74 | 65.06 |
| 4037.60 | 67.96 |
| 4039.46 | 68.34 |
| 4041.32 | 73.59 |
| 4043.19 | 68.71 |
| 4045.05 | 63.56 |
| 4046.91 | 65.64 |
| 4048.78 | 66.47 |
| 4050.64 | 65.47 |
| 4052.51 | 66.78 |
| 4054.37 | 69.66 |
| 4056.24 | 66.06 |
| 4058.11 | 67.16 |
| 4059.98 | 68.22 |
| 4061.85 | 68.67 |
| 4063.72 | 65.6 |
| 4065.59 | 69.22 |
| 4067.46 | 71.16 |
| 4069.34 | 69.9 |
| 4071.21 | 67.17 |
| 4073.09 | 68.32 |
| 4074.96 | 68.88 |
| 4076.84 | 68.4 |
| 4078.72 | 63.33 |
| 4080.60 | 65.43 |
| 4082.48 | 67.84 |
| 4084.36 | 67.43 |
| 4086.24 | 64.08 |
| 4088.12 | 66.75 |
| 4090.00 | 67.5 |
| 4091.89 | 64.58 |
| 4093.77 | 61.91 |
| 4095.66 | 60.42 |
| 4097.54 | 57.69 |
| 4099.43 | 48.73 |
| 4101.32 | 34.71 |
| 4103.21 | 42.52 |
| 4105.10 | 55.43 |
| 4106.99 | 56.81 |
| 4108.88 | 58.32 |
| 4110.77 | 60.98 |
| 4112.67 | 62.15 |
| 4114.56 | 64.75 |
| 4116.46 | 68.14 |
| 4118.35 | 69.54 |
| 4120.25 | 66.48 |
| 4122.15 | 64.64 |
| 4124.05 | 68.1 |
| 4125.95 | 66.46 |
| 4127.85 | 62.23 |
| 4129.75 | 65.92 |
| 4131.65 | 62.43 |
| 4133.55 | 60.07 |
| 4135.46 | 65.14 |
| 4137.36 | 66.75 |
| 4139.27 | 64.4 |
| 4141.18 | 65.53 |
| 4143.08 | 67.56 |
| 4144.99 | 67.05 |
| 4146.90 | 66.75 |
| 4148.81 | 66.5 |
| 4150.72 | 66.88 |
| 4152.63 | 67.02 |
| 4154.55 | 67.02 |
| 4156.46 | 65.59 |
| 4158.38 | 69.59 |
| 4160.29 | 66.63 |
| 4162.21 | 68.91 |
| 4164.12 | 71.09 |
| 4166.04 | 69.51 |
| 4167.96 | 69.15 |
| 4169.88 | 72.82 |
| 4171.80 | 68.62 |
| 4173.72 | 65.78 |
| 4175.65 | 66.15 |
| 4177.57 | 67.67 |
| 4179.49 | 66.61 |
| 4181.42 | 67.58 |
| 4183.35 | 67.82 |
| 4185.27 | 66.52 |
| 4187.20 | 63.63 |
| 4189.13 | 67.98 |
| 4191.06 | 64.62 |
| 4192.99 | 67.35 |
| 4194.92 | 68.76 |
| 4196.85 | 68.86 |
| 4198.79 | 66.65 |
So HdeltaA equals 3.9 AA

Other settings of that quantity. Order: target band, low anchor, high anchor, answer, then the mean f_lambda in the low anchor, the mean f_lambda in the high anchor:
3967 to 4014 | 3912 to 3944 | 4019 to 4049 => 2.2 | 61.6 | 67.1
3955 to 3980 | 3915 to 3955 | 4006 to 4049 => 3.3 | 62.3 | 67.3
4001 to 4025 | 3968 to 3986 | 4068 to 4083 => -2.4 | 57.3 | 67.5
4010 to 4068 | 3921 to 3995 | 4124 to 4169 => -4.0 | 60.4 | 66.5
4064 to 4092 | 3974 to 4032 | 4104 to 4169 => -0.7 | 66.2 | 65.4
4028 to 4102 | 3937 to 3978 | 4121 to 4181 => -2.2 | 59.5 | 66.7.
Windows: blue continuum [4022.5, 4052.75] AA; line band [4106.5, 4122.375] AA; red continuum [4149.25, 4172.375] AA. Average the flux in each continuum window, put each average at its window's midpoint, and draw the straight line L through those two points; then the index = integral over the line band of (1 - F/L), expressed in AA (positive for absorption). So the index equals 1.0 AA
